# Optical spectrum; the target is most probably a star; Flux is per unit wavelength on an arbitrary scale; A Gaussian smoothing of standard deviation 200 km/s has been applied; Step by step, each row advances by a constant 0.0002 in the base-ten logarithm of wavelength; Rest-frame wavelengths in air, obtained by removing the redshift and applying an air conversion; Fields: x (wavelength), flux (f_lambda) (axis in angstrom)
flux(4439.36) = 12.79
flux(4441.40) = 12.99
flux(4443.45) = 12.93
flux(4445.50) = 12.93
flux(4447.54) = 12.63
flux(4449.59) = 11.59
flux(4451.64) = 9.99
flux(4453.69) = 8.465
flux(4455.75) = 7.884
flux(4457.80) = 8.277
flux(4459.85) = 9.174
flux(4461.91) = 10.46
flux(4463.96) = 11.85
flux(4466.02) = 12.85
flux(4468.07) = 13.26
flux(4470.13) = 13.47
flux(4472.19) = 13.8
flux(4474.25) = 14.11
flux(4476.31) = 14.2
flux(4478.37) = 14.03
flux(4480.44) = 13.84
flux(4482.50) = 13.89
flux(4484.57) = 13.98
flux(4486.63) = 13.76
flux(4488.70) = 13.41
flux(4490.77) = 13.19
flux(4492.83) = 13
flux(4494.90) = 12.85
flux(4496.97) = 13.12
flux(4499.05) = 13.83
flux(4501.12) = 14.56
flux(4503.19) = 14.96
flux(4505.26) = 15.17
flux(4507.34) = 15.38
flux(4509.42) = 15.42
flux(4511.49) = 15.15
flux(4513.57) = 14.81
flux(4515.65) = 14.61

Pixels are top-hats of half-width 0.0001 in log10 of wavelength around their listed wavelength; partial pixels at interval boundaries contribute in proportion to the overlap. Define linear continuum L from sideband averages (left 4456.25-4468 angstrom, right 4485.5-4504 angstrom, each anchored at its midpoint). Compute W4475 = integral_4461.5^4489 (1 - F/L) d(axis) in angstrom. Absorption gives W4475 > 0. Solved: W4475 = -3.7 angstrom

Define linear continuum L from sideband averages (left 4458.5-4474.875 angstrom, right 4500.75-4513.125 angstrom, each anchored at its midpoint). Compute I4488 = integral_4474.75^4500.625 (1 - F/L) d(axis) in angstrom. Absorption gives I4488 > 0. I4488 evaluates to 0.2 angstrom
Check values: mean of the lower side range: 12.3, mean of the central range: 13.6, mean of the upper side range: 15.1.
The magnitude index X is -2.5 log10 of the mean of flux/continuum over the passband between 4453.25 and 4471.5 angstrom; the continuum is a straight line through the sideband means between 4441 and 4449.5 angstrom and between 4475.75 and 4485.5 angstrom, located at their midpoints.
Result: 0.23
